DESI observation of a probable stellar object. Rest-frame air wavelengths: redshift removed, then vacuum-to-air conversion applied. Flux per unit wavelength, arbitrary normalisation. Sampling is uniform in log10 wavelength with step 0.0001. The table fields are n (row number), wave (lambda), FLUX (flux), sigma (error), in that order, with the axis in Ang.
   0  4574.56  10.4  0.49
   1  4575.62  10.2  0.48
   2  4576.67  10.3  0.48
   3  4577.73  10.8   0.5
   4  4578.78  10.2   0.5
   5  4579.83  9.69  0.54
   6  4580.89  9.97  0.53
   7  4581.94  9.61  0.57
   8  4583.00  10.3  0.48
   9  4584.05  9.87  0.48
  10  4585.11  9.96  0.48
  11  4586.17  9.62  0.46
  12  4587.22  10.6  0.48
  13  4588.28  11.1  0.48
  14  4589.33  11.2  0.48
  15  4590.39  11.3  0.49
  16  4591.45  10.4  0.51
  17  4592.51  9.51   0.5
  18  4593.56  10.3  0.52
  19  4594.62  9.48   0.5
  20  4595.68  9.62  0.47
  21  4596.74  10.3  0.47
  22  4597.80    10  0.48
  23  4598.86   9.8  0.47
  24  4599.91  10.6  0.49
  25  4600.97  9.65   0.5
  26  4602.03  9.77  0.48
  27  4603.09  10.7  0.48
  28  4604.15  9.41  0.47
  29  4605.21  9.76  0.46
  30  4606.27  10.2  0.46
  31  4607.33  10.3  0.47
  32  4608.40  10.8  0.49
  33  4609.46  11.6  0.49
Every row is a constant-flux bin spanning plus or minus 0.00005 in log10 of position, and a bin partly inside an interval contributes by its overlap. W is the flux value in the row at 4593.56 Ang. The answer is 10.3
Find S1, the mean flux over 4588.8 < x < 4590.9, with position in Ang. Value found 11.3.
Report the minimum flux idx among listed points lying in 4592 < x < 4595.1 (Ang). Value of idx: 9.48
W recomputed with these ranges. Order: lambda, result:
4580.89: 9.97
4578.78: 10.2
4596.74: 10.3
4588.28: 11.1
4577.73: 10.8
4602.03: 9.77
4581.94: 9.61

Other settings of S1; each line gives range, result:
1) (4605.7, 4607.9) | 10.2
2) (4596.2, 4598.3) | 10.1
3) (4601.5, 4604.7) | 9.96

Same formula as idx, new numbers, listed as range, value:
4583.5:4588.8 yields 9.62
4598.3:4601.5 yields 9.65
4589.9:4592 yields 10.4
